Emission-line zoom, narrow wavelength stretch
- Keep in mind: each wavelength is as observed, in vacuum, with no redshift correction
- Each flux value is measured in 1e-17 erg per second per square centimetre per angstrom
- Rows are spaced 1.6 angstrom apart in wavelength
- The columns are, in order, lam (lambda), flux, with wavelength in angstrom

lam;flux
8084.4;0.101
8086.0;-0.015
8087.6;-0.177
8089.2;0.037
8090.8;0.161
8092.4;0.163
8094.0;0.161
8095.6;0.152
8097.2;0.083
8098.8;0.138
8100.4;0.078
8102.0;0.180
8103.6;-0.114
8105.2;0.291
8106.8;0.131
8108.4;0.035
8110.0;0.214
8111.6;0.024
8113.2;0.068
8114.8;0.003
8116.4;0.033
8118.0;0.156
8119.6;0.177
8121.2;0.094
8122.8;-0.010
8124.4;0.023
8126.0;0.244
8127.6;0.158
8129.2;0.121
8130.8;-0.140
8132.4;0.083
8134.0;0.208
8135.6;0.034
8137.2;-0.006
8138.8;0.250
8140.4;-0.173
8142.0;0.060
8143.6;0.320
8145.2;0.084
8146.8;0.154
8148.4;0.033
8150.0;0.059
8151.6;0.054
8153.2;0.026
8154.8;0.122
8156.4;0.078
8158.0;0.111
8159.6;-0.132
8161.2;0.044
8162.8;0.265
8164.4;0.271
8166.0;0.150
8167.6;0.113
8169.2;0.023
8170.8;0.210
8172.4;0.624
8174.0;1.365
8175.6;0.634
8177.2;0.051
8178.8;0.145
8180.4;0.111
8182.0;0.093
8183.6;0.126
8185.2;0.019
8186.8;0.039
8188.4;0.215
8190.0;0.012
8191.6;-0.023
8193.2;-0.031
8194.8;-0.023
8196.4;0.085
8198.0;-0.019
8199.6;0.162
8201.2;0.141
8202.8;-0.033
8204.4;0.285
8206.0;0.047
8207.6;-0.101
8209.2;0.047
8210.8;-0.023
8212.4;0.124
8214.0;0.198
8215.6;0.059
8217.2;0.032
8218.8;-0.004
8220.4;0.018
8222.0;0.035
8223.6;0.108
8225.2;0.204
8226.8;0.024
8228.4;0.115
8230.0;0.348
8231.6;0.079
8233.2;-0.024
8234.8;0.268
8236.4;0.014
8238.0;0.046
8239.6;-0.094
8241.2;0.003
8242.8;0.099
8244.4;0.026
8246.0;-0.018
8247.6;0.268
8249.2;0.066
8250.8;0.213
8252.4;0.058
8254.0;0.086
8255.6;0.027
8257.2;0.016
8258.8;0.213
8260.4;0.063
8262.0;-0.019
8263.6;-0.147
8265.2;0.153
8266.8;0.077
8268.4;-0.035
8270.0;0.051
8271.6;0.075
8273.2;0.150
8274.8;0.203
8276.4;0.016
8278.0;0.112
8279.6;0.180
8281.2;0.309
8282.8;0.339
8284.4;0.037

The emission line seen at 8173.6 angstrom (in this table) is H-alpha 6563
